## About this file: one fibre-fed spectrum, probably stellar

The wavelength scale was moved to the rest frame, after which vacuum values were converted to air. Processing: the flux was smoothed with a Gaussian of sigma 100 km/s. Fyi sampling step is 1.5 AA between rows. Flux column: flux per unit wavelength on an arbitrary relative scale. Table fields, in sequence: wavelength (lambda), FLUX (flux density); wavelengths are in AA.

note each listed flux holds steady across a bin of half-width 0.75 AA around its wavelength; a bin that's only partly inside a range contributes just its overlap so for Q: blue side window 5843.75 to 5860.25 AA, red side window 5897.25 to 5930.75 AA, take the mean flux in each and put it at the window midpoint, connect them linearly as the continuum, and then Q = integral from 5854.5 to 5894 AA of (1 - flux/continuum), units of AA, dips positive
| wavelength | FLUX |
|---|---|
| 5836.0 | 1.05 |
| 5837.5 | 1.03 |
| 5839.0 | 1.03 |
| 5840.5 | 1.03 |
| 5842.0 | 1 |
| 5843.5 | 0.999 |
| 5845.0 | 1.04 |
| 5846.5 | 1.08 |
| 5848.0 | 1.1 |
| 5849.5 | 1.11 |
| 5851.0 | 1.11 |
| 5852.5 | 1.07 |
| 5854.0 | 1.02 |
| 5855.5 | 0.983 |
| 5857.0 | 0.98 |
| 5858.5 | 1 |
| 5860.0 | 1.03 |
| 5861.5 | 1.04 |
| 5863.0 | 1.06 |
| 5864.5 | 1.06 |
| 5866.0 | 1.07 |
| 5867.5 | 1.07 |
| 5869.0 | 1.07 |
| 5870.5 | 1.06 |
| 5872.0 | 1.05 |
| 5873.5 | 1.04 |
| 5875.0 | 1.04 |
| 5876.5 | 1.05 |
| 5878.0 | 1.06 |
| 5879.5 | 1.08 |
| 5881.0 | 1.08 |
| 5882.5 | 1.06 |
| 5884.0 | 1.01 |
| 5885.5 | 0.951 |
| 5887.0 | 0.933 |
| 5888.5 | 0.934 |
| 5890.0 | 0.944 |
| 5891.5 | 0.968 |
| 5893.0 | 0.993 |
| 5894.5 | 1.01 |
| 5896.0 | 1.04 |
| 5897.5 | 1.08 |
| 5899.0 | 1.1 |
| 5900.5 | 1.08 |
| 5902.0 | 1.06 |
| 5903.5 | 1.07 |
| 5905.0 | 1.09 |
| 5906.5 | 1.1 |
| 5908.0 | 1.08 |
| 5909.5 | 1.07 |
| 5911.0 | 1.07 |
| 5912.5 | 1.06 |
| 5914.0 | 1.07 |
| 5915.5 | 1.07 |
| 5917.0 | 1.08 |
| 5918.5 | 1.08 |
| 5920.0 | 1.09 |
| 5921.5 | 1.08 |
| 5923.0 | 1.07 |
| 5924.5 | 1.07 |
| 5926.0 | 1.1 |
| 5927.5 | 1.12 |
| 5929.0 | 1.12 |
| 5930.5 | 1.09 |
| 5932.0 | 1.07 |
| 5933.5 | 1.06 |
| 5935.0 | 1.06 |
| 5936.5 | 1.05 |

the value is 1.3 AA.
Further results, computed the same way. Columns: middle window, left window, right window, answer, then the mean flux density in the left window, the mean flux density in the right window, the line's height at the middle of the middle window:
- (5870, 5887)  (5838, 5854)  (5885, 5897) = -0.7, 1.05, 0.974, 0.997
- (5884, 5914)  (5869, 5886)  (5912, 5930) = 0.9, 1.05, 1.08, 1.07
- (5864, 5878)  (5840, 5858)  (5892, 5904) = -0.1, 1.04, 1.05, 1.05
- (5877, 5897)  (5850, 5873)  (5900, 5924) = 1.0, 1.05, 1.08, 1.06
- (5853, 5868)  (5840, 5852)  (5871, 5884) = 0.4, 1.06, 1.05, 1.06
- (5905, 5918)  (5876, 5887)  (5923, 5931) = 0.0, 1.03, 1.1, 1.08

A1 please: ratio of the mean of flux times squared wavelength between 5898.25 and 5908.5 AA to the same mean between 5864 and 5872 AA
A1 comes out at 1.03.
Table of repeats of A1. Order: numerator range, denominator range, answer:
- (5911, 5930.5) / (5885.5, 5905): 1.07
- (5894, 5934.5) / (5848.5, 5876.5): 1.05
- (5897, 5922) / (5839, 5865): 1.06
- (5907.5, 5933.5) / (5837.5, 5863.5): 1.06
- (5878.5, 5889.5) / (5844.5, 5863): 0.97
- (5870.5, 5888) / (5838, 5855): 0.99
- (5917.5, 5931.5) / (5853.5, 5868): 1.08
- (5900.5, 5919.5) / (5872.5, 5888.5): 1.06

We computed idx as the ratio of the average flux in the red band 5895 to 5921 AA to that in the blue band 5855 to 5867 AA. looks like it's 1.0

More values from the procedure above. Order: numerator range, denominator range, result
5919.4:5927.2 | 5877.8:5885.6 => 1.04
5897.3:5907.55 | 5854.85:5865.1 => 1.06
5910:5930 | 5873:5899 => 1.06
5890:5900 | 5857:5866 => 0.99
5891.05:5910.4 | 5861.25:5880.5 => 1.00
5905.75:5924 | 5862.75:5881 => 1.02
